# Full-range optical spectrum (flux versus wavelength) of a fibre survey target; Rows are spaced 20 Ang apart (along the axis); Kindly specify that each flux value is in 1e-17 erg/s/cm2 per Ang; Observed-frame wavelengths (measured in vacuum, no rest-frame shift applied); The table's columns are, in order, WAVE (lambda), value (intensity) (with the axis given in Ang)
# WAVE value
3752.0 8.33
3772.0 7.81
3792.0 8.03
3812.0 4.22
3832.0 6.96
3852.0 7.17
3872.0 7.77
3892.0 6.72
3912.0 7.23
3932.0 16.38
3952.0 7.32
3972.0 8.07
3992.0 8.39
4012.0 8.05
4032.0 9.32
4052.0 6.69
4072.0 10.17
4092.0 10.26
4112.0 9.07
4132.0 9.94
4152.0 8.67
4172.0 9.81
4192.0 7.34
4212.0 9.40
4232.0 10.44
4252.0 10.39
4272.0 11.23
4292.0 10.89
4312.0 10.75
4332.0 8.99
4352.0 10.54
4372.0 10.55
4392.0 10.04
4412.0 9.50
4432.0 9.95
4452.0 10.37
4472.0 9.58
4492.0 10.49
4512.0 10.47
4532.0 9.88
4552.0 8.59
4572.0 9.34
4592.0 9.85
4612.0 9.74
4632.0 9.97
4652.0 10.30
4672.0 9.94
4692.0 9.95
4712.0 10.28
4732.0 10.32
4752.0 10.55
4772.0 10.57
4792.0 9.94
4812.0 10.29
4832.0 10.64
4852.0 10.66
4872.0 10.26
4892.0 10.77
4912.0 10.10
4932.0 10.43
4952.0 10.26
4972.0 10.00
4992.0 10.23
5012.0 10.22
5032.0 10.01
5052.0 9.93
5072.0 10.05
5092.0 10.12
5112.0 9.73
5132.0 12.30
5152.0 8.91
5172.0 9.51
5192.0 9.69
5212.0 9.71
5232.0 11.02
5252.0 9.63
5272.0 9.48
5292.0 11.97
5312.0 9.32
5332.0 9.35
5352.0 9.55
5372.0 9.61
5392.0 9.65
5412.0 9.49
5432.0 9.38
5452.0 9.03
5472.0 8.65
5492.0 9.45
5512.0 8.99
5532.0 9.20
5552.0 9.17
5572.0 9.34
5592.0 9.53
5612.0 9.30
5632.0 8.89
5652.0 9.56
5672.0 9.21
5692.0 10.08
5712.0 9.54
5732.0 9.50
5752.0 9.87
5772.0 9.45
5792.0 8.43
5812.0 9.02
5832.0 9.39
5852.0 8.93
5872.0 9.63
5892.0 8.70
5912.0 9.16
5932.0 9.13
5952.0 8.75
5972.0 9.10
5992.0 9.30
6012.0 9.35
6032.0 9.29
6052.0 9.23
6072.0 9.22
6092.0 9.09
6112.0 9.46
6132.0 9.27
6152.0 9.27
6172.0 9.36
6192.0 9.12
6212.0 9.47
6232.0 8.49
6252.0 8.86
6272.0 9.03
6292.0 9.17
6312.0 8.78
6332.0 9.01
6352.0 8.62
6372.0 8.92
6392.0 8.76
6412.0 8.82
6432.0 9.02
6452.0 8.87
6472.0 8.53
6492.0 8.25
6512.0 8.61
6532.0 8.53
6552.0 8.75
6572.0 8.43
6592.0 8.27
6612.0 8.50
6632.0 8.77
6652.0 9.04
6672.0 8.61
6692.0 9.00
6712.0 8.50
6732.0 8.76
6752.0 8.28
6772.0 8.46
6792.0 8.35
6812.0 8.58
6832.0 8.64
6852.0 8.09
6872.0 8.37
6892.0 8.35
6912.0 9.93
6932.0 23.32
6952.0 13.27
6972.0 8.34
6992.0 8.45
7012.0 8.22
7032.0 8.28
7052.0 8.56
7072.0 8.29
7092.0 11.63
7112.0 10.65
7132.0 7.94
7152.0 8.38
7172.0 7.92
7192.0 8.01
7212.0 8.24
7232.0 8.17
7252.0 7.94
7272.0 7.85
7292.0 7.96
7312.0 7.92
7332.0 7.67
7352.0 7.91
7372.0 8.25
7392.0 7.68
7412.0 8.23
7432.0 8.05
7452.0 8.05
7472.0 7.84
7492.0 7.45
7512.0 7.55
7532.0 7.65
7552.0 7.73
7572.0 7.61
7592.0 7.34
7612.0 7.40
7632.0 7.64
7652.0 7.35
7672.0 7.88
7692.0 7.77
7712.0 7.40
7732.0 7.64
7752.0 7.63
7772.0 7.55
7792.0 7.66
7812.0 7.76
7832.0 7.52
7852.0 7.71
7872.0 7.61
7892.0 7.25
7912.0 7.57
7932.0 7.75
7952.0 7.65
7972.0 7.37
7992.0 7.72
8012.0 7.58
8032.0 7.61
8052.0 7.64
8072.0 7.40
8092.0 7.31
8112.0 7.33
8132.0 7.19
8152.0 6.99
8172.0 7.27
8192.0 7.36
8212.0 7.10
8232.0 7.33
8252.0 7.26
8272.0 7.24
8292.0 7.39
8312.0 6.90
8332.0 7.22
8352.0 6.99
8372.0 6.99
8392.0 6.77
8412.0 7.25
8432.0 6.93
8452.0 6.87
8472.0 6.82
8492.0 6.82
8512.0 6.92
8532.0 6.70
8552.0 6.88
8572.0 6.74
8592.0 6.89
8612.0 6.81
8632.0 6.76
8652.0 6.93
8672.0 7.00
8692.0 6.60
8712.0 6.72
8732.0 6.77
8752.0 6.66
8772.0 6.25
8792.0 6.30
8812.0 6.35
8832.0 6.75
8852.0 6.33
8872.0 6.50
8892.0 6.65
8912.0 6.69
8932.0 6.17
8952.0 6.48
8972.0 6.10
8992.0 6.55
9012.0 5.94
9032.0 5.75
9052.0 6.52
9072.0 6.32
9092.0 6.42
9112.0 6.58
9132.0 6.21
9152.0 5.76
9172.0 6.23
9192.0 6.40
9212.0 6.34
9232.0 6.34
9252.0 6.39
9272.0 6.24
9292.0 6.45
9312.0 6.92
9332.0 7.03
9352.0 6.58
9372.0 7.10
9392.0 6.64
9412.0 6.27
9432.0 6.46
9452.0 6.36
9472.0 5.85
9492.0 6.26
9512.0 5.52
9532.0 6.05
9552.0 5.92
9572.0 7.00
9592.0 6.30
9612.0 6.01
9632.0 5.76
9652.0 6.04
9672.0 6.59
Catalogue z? 0.06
